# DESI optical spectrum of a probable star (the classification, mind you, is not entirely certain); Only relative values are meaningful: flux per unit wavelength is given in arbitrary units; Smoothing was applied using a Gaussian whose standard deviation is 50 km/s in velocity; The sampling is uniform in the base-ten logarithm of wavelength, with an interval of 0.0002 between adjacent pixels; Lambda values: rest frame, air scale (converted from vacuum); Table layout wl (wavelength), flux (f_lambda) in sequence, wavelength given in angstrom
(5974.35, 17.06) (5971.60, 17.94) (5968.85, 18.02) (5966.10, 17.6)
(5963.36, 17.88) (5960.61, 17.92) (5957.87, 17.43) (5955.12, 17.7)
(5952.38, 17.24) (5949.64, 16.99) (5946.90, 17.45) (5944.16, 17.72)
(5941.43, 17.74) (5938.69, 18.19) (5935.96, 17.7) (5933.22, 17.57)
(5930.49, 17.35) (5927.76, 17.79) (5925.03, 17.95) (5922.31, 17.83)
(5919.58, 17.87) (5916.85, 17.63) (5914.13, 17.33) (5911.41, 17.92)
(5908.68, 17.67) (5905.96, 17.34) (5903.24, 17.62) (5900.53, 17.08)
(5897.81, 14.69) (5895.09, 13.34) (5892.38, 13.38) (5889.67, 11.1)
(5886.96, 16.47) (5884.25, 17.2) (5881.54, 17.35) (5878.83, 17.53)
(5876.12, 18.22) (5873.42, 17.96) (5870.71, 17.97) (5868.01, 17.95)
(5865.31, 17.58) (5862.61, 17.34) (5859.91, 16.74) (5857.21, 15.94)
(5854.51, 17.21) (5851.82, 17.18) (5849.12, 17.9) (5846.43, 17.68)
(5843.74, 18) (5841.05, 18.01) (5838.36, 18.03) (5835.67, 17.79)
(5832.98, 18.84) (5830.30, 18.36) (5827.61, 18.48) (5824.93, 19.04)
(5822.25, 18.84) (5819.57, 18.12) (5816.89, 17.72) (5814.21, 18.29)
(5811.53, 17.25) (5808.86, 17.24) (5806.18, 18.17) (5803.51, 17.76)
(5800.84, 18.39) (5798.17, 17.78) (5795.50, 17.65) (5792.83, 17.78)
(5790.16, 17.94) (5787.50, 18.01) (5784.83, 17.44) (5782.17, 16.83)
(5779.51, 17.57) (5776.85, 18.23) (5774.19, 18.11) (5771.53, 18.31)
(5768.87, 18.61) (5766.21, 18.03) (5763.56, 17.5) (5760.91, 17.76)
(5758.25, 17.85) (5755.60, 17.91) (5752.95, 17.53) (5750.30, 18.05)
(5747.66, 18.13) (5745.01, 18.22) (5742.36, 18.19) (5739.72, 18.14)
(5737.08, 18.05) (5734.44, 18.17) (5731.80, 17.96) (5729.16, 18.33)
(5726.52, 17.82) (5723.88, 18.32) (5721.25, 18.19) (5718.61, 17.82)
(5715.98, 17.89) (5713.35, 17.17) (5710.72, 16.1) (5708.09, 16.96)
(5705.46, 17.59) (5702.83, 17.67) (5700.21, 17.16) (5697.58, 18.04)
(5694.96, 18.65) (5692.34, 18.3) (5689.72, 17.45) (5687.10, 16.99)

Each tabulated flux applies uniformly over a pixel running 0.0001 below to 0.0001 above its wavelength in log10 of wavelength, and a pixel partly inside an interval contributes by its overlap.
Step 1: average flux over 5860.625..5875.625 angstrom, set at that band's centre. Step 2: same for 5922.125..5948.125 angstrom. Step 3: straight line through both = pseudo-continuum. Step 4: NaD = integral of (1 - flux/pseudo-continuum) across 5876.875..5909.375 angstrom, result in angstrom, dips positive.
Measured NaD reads 3.4 angstrom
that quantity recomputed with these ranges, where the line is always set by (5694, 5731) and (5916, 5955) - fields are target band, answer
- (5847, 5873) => 0.5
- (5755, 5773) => -0.3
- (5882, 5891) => 1.3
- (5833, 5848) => -0.3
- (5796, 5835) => -1.1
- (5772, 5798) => -0.1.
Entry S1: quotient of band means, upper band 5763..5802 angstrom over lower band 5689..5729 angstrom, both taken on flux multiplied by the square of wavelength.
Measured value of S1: 1.04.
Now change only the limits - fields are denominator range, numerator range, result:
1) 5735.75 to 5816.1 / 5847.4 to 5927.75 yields 0.98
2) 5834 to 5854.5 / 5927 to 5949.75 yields 1.02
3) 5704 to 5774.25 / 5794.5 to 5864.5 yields 1.03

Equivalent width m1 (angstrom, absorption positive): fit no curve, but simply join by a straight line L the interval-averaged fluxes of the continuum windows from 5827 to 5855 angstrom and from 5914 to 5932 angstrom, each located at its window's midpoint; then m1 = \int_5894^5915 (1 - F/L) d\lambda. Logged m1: 1.3 angstrom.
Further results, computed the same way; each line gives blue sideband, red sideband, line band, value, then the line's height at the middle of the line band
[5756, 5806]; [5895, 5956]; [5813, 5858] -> -0.8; 17.7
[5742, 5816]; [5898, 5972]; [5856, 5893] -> 2.1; 17.7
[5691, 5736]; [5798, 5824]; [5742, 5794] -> 0.0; 17.9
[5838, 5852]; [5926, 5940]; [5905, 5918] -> 0.1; 17.7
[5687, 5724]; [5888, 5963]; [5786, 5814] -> -0.8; 17.3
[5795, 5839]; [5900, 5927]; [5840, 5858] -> 0.5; 18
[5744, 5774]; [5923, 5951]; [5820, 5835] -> -0.6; 17.9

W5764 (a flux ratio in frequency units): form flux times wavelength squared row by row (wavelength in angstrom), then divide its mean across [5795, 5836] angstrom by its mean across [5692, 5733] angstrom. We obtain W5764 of 1.06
